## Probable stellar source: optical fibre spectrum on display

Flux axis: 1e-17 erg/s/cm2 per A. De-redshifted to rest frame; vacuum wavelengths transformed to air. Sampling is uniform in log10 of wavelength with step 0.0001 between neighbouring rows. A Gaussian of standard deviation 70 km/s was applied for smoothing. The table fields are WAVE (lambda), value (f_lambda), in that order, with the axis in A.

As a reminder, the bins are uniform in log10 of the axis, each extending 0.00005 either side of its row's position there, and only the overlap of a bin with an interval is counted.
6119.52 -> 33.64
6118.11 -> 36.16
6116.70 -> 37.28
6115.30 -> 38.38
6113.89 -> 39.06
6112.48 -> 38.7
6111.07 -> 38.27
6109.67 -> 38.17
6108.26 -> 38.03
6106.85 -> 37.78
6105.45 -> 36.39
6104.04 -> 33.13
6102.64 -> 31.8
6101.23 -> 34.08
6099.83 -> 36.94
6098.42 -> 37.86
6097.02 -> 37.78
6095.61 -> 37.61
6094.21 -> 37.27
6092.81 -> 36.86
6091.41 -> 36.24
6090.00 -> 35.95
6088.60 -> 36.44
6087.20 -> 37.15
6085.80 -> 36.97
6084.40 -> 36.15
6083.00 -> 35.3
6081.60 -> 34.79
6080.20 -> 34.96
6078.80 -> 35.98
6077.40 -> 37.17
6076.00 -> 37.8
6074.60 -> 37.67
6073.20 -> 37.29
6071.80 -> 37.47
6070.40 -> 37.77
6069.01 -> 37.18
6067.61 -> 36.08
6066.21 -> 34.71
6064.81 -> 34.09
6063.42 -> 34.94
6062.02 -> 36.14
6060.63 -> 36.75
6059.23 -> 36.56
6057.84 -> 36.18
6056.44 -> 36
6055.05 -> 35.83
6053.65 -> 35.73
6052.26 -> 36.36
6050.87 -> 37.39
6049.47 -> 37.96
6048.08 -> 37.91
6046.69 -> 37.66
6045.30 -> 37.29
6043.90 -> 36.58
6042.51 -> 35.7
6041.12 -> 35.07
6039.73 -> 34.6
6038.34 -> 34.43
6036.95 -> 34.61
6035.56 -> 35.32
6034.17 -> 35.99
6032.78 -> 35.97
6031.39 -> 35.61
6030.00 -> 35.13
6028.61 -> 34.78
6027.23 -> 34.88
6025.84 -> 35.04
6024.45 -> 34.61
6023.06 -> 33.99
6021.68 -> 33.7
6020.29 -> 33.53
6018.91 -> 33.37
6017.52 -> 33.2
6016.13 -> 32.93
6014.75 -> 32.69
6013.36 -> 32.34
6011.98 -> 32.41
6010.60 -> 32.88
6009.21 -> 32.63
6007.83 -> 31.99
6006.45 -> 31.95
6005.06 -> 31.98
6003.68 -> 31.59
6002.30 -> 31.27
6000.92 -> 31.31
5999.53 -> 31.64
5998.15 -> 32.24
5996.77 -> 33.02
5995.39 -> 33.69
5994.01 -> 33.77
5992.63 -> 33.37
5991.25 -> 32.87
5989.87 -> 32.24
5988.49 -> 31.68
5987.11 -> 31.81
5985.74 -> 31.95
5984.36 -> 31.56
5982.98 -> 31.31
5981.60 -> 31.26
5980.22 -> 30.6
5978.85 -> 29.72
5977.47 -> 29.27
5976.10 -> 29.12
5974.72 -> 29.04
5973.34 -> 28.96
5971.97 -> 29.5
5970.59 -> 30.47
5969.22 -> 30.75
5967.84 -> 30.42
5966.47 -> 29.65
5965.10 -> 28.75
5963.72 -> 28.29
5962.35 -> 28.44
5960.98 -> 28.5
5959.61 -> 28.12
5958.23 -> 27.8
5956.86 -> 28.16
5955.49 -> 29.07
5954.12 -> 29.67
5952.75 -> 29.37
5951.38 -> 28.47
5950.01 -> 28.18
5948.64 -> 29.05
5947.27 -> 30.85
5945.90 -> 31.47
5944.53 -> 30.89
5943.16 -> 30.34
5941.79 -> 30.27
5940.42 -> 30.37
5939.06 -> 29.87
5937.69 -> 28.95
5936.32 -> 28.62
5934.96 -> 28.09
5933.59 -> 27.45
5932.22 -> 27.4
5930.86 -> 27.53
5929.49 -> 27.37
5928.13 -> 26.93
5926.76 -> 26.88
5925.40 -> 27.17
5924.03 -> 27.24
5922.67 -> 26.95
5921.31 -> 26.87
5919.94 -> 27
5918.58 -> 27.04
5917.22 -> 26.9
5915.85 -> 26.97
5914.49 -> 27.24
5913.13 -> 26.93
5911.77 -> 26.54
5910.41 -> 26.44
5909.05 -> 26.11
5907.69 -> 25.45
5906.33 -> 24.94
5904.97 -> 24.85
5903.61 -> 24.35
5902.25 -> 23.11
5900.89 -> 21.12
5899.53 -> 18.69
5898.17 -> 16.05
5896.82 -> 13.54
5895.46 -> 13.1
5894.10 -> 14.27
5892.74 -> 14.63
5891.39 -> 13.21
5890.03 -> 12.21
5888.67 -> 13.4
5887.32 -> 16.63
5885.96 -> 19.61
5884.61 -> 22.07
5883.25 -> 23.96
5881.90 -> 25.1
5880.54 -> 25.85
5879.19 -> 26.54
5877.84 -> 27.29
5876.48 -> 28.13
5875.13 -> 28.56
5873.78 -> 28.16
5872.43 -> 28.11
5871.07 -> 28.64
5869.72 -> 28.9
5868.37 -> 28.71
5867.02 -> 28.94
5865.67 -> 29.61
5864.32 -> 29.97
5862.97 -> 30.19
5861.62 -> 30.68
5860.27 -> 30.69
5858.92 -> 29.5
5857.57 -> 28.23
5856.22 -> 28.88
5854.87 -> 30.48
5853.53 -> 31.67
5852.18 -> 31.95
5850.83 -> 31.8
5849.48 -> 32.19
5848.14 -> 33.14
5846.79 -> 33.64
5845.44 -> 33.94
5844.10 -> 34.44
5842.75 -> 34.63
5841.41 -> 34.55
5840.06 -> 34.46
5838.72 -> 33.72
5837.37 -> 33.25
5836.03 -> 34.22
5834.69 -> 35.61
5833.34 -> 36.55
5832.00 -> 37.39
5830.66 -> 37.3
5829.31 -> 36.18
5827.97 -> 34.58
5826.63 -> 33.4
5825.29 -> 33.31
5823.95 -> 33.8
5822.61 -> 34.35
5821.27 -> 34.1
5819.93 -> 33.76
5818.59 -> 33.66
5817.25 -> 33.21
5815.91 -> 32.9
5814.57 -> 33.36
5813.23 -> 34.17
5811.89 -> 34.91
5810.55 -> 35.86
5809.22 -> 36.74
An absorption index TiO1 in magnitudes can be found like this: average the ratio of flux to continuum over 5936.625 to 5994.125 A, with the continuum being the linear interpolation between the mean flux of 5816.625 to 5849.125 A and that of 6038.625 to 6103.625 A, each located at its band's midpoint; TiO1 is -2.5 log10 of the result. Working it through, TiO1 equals 0.18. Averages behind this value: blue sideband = 34.5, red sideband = 36.3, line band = 30.1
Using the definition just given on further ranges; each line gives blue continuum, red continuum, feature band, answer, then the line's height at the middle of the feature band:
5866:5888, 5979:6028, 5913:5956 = 0.02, 29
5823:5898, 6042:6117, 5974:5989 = 0.08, 32.9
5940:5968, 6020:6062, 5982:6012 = 0.01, 32.5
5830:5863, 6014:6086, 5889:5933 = 0.41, 33.8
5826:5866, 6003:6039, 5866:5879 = 0.17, 33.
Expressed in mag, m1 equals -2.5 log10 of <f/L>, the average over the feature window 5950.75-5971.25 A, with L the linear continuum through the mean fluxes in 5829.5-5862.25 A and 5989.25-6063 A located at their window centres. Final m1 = 0.168 mag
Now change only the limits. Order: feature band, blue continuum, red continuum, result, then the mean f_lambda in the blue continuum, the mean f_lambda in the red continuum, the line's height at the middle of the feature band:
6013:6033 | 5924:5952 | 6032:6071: 0.01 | 28.8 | 36.1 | 34.3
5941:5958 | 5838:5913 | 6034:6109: 0.01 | 26.1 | 36.3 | 29.9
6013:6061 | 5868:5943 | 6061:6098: -0.06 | 24.5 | 36.5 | 33.6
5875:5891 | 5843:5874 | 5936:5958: 0.35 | 30.6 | 29.6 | 30.3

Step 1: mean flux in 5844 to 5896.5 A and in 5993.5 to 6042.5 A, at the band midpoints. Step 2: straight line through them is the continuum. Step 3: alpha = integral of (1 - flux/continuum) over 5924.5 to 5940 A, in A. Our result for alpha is 0.7 A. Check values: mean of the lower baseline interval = 26.1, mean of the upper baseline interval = 33.6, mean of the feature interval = 27.9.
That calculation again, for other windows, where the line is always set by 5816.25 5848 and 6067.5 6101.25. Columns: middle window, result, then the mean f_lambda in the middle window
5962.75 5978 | 2.7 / 29.5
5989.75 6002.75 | 1.2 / 32.6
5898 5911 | 4.4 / 23.4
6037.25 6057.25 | 0.1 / 36.3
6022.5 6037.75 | 0.5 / 35.1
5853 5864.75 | 1.6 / 30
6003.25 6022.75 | 1.8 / 32.7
